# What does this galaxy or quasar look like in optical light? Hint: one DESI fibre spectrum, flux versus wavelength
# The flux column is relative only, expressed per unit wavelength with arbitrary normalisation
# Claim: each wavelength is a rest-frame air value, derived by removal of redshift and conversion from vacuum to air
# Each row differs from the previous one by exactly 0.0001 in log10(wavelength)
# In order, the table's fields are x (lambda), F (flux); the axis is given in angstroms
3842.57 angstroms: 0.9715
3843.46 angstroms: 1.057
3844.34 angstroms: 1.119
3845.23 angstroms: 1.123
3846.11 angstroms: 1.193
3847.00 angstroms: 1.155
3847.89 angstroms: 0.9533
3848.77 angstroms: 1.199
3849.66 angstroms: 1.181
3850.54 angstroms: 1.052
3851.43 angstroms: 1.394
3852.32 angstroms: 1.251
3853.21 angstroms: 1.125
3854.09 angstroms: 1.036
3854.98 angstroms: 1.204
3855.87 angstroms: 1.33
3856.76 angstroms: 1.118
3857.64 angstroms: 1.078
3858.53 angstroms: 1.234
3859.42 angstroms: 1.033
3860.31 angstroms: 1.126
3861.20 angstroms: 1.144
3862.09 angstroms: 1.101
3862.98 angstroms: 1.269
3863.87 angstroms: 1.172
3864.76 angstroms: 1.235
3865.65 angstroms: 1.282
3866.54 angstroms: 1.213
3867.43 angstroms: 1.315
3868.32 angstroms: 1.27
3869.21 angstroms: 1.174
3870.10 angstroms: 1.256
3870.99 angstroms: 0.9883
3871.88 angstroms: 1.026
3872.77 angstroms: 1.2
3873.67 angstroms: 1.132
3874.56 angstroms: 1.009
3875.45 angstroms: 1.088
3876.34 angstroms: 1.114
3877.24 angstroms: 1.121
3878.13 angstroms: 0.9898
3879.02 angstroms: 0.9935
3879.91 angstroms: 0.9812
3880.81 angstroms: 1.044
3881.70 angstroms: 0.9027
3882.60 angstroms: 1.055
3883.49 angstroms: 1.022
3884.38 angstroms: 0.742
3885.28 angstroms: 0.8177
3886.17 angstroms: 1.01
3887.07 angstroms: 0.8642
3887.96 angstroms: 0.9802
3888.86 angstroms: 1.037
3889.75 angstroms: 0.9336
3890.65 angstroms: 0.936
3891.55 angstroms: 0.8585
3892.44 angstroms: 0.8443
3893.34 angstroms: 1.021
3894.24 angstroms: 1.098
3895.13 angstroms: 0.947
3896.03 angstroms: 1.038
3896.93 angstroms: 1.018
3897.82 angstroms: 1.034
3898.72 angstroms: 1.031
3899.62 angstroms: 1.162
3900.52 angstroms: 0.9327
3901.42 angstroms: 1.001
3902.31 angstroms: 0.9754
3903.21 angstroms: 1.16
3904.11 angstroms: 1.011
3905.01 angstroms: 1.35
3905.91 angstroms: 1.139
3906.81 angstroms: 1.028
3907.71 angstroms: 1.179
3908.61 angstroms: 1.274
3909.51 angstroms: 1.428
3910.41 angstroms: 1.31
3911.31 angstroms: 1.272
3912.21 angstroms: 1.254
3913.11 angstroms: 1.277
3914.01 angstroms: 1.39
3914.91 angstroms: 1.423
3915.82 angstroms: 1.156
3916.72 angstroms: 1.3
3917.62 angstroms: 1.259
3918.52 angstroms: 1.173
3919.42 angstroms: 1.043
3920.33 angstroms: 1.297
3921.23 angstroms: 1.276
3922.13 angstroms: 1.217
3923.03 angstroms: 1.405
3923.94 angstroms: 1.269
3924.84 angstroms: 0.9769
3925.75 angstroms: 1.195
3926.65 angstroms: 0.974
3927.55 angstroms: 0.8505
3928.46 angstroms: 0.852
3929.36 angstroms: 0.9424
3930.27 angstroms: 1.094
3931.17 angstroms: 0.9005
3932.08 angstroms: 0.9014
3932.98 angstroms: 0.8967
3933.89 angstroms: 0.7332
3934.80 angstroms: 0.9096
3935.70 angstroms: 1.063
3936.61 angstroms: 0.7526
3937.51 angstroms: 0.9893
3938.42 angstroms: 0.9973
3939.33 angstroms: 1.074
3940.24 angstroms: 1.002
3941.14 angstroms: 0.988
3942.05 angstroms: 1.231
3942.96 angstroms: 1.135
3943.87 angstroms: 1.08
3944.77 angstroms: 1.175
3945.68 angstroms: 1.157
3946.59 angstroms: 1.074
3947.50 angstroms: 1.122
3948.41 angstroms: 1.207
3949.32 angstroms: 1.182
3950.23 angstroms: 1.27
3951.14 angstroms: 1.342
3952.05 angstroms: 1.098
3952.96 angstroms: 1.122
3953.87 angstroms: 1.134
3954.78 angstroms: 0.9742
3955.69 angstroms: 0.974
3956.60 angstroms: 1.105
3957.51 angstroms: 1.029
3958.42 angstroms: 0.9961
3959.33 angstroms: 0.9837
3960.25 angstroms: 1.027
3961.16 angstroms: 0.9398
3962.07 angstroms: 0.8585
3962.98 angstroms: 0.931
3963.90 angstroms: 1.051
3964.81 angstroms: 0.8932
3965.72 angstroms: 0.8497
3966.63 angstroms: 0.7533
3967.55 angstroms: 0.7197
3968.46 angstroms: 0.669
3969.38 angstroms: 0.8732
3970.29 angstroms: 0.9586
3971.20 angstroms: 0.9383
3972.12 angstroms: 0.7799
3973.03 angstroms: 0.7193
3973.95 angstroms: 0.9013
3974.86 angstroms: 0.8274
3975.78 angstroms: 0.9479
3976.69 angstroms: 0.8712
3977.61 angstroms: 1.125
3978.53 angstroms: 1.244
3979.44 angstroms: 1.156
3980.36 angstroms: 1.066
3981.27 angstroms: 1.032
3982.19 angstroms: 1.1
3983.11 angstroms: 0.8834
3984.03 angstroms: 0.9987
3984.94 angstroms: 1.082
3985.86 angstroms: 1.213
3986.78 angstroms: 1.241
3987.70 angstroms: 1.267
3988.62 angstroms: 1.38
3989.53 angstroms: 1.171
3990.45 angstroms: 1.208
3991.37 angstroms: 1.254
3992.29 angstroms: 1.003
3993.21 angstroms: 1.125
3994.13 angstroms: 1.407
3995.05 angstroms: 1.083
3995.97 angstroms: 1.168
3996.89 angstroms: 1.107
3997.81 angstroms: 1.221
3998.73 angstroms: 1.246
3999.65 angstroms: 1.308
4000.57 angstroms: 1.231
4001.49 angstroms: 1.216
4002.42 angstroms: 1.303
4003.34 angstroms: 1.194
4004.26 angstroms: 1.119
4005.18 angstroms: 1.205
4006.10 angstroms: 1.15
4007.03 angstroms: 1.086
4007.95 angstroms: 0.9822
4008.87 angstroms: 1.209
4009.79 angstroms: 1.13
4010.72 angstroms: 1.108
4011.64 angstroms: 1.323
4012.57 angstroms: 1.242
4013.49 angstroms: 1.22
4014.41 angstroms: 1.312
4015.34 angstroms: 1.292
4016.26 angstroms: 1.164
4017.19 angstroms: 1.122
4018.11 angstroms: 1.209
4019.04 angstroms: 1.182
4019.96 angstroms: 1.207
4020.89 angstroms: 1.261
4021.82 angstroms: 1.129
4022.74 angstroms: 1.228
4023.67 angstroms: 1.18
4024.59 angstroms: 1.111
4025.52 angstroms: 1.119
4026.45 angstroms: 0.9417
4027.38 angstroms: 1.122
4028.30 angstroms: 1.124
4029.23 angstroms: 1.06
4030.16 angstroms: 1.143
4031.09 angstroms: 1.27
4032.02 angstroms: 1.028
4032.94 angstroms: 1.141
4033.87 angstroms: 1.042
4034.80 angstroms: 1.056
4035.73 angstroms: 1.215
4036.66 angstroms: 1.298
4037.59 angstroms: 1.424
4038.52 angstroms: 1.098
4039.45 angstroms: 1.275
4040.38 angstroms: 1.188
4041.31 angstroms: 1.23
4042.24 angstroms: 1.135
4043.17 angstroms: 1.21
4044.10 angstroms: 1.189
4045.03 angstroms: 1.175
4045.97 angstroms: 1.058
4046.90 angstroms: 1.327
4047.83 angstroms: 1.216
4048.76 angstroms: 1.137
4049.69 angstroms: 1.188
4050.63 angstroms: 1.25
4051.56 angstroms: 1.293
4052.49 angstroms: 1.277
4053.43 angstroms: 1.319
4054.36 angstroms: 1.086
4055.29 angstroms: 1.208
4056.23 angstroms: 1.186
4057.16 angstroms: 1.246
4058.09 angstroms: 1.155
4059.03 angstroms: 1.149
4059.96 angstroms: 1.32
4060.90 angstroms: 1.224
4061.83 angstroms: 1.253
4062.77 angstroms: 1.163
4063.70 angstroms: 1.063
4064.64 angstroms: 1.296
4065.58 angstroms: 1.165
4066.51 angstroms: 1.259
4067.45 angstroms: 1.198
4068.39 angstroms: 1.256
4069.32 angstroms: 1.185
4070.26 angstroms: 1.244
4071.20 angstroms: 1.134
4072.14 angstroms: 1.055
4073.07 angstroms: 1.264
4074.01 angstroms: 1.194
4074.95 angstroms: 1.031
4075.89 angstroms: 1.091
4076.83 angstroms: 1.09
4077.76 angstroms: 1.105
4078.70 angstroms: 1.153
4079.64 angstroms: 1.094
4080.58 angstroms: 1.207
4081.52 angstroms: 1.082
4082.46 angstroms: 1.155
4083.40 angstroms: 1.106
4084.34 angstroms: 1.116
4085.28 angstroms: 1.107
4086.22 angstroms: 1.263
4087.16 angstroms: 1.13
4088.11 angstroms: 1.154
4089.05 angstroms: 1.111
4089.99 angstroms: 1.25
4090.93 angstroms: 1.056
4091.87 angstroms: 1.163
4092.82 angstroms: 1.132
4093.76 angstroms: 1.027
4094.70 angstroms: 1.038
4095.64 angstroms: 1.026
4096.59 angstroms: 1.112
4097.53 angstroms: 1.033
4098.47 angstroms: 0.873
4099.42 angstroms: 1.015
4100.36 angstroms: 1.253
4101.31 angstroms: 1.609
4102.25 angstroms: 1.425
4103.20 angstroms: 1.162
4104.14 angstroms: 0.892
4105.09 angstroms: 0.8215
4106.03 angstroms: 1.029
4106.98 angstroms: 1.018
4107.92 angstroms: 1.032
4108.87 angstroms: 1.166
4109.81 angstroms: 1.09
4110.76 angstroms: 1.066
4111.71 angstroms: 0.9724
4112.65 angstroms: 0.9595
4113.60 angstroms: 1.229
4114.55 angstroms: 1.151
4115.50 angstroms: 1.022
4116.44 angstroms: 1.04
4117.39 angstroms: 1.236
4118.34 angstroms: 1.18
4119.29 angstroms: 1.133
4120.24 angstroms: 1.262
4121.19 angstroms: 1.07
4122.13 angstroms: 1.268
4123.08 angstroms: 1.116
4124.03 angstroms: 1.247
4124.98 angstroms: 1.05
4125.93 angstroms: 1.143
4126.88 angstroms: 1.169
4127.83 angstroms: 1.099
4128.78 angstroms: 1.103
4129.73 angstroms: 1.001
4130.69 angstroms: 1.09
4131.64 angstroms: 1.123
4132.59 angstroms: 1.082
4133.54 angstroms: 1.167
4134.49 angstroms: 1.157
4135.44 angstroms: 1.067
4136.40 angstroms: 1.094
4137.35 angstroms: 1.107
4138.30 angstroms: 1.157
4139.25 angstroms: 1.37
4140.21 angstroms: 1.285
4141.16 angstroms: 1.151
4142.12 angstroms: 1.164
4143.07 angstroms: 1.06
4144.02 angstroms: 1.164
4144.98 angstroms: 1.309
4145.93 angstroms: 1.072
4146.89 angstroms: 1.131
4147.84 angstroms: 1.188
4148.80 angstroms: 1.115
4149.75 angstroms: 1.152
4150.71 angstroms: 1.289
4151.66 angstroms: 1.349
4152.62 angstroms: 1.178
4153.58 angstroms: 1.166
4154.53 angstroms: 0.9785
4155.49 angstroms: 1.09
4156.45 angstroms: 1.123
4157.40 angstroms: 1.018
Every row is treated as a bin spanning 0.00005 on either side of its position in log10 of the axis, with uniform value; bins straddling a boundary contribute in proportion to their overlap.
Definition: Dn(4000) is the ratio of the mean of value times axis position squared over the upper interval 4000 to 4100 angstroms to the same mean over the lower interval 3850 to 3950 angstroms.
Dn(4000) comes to 1.15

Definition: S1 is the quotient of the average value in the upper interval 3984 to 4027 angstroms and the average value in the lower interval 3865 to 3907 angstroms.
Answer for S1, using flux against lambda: 1.13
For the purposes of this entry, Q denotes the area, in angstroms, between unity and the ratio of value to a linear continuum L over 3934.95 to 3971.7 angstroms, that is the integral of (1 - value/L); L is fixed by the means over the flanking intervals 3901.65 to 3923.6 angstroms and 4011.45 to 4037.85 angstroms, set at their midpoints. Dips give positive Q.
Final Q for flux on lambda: 5.90 angstroms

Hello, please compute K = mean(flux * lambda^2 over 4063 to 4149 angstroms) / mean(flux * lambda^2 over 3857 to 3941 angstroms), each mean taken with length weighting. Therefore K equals 1.16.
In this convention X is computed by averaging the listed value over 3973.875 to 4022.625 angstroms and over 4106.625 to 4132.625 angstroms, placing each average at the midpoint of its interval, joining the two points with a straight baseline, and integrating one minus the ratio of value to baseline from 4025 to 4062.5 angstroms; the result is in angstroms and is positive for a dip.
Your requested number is -1.4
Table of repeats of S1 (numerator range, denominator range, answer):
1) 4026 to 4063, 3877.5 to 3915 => 1.12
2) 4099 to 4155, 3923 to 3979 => 1.14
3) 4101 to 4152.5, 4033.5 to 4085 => 0.96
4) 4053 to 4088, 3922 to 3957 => 1.11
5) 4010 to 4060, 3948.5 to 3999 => 1.13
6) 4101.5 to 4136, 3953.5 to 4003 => 1.06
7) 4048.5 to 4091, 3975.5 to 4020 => 1.01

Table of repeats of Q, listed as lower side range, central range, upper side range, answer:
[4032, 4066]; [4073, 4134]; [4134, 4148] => 3.2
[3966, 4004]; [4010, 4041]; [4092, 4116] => -2.9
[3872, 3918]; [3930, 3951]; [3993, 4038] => 1.4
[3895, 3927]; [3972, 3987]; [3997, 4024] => 2.2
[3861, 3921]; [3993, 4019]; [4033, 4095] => -1.0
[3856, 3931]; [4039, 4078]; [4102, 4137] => -3.1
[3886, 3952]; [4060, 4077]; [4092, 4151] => -1.0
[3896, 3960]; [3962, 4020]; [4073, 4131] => 0.9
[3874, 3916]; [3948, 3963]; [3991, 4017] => 0.8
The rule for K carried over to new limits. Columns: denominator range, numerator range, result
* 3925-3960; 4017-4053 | 1.19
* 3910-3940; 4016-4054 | 1.13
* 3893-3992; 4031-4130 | 1.15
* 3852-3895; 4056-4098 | 1.19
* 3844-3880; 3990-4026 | 1.12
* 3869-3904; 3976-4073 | 1.25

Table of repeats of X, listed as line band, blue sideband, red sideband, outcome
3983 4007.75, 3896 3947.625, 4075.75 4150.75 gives -1.52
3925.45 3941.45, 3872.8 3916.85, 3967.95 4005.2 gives 1.98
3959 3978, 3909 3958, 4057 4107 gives 4.02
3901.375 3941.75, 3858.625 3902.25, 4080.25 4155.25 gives -1.69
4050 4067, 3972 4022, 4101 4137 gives -1.31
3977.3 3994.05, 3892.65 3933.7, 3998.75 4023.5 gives 0.44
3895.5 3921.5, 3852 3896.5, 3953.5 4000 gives -2.86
